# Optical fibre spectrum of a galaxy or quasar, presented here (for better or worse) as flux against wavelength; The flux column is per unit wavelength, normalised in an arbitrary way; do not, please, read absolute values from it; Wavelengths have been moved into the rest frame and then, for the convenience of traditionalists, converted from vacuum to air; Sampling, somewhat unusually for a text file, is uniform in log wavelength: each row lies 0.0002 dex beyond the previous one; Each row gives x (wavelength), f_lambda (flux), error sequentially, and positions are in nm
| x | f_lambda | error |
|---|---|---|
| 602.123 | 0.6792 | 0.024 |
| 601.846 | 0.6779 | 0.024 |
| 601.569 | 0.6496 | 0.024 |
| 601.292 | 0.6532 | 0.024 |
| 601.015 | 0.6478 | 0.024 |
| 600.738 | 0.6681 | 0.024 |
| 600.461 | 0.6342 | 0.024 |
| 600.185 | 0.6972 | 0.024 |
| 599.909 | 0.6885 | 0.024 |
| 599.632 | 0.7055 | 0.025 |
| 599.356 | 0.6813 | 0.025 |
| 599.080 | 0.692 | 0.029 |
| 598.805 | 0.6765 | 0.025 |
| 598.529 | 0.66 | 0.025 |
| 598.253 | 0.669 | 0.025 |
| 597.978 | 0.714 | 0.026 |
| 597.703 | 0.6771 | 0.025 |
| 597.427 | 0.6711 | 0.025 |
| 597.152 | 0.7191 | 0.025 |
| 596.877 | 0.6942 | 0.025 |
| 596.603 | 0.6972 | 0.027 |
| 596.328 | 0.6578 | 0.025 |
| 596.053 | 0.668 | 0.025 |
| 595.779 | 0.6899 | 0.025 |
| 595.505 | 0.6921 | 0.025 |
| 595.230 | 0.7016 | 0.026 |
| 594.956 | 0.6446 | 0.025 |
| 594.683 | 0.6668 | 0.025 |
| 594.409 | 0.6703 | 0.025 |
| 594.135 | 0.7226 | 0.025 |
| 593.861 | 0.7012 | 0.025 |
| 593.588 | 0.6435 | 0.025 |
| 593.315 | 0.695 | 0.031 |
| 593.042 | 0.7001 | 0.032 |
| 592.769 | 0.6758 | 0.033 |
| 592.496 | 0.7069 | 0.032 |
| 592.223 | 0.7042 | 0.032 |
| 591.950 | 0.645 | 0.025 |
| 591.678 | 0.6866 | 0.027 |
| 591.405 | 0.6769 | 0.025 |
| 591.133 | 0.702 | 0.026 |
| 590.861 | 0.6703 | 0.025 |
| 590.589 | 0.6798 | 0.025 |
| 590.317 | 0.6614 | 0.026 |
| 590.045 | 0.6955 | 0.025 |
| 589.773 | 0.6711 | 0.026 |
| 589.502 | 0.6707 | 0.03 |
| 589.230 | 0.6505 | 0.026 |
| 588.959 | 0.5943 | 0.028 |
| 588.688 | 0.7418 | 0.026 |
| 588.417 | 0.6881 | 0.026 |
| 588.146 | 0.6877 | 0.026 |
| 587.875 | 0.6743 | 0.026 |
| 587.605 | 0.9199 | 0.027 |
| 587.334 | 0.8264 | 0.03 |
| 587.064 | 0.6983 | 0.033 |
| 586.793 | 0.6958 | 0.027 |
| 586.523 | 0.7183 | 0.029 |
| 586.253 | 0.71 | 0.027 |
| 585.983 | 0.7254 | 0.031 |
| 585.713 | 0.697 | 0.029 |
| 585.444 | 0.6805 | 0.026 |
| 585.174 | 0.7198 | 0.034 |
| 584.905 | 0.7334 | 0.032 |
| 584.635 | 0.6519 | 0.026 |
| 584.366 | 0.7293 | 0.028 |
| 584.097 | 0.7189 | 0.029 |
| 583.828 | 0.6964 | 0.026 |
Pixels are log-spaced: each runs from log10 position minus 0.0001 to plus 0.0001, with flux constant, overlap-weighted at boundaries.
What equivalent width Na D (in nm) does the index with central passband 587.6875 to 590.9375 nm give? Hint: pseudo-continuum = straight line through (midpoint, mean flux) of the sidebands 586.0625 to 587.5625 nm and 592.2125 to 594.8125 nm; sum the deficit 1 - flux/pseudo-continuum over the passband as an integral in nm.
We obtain 0.196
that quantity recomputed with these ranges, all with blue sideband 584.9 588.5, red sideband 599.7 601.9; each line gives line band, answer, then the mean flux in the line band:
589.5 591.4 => 0.084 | 0.679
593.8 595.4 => 0.020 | 0.684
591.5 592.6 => 0.029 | 0.684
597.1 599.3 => -0.022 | 0.683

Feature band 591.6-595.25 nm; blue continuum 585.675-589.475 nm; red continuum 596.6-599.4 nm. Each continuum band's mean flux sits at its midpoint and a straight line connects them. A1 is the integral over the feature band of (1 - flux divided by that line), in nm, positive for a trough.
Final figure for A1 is 0.09 nm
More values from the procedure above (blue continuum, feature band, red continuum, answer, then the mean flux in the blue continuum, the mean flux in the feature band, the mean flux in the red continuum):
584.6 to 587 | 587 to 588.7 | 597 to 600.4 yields -0.12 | 0.705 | 0.751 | 0.686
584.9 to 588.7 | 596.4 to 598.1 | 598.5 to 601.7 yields -0.03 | 0.727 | 0.694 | 0.671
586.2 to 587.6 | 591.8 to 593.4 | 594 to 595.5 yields 0.03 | 0.748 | 0.688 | 0.682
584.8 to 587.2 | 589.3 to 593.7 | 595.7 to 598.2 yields 0.11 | 0.709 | 0.68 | 0.687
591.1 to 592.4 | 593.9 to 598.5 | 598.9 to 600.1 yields 0.02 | 0.682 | 0.684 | 0.692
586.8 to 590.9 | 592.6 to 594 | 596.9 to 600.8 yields 0.02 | 0.702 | 0.684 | 0.683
